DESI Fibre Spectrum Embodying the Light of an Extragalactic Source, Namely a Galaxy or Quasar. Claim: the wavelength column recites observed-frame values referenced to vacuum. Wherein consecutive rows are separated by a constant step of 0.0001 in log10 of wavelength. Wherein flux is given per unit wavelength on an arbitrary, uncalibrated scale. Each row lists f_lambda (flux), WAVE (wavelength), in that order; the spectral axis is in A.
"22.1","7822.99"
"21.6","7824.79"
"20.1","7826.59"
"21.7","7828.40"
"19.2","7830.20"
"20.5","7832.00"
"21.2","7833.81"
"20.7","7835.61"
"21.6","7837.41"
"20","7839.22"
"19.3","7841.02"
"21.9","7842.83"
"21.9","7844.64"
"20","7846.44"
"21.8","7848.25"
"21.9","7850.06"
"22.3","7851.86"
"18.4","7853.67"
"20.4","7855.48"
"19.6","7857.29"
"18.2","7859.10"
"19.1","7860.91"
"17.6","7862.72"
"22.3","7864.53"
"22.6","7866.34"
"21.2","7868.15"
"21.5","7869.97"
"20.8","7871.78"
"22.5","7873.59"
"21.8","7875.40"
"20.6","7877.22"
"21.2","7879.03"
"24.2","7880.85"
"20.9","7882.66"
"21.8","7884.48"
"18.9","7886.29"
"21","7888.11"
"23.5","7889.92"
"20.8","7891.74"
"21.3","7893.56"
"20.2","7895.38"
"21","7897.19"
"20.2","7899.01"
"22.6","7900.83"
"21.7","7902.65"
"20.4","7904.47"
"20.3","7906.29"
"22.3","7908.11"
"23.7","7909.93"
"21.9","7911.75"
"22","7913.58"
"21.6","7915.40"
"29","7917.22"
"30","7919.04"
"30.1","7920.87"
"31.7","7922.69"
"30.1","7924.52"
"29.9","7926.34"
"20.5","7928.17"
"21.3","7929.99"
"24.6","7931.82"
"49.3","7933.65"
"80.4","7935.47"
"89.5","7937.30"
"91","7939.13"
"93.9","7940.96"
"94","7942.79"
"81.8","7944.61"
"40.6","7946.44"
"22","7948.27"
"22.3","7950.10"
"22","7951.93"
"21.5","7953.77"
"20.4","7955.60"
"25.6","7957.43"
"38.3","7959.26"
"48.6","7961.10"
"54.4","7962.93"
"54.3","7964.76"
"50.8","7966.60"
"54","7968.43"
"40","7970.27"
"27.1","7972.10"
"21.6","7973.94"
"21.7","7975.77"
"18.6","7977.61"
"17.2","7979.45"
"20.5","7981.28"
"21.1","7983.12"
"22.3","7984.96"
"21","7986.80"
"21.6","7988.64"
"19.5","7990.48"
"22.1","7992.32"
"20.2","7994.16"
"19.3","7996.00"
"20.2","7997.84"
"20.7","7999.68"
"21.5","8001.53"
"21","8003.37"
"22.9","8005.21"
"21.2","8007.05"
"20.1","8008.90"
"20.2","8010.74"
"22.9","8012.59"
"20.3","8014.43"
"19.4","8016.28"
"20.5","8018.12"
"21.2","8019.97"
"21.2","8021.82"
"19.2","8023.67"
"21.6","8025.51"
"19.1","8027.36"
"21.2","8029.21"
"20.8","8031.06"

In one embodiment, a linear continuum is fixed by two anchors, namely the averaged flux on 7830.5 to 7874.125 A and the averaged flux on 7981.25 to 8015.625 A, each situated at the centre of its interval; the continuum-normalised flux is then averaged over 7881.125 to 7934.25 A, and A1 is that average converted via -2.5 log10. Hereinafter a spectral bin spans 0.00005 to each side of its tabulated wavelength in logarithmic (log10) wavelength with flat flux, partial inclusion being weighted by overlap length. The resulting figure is -0.16 mag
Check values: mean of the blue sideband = 20.7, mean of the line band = 24.1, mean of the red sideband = 21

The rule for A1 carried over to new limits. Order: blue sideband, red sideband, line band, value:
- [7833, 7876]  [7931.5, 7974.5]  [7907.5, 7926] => 0.420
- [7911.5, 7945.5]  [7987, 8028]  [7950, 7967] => 0.019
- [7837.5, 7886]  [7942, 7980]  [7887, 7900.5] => 0.238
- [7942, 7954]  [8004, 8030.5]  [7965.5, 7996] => 0.275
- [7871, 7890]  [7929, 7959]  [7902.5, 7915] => 0.485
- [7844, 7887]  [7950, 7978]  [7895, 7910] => 0.216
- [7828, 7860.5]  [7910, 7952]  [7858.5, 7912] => 0.410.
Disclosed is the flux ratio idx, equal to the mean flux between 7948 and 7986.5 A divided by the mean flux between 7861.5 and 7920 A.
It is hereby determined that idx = 1.40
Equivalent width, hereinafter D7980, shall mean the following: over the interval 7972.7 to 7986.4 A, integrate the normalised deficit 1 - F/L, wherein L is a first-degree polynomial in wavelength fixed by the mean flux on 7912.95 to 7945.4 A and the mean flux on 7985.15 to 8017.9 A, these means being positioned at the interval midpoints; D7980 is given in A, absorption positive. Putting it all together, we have 4.02 A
